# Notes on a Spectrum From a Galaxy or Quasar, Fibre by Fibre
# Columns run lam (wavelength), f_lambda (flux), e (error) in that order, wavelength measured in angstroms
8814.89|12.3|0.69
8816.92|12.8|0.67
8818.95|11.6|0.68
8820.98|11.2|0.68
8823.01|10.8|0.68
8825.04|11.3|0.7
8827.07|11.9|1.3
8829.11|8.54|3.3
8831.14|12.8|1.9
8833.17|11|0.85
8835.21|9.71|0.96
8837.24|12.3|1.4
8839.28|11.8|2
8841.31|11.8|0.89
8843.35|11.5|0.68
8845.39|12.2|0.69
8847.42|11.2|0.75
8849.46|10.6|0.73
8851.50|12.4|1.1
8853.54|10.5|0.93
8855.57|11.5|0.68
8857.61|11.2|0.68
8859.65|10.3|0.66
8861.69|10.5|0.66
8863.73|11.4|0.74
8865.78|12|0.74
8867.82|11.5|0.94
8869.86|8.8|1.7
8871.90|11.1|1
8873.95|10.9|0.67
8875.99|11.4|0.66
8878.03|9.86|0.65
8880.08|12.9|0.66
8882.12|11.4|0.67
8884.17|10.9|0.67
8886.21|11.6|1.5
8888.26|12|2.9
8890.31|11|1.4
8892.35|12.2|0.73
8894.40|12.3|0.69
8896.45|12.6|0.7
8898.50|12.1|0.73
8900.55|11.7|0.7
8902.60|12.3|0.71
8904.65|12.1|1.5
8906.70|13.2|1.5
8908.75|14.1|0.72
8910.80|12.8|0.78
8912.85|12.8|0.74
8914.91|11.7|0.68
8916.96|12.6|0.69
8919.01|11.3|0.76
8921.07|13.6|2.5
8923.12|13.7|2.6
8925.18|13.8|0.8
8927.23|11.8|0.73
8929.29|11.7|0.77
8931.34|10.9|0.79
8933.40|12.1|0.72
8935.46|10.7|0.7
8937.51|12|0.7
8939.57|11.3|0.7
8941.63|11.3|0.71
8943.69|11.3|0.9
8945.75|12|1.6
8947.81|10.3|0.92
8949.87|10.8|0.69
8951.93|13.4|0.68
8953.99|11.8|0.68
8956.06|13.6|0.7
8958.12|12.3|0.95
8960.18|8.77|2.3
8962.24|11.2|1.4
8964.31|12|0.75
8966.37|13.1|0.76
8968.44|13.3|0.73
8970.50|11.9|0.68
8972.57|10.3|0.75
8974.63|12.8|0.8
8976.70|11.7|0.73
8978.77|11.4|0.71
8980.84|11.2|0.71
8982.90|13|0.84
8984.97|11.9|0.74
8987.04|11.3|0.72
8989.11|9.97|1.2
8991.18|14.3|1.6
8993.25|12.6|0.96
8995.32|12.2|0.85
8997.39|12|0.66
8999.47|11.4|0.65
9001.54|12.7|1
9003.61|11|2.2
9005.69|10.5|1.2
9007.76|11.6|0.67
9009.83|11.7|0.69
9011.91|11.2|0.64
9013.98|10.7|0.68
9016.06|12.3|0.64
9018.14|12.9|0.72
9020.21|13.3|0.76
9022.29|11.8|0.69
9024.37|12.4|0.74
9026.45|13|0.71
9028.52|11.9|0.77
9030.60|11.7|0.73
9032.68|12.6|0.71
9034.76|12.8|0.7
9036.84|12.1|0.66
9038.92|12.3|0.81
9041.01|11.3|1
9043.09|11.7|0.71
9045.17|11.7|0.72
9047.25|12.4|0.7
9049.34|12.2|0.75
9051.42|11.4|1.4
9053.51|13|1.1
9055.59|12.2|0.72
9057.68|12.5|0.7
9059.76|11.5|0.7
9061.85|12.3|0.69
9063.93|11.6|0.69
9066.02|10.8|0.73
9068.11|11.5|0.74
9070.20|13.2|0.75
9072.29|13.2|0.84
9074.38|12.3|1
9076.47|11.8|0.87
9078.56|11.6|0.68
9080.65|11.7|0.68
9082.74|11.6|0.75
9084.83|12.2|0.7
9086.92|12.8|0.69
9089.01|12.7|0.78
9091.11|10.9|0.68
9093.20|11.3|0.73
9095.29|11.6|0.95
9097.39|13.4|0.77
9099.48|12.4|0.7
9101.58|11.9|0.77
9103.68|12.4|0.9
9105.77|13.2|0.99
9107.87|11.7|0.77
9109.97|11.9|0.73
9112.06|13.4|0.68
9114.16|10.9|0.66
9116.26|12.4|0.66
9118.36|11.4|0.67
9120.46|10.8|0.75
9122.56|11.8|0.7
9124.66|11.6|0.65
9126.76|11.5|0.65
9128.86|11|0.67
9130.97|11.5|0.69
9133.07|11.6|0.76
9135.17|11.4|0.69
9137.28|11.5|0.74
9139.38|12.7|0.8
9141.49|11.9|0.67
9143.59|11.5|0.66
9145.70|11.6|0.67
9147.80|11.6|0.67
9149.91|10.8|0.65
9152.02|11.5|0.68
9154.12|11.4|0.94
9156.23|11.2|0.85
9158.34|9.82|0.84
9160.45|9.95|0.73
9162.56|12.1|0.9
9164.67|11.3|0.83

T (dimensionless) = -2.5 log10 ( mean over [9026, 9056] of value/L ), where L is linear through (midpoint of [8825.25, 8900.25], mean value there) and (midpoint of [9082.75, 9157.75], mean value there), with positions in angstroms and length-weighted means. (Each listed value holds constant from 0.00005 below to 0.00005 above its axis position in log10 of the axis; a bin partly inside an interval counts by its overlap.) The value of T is -0.044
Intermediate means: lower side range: 11.3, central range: 12.1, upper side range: 11.8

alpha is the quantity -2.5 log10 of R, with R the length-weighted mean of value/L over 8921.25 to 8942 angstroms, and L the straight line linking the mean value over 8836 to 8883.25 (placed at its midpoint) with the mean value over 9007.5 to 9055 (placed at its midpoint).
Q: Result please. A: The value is -0.04 mag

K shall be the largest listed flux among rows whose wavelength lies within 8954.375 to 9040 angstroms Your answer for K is 14.3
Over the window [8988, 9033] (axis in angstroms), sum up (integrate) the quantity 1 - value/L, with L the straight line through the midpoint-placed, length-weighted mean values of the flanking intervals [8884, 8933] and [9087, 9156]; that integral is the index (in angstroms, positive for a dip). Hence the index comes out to 0.3 angstroms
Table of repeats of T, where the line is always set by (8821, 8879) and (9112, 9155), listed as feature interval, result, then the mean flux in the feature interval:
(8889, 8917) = -0.11 mag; 12.4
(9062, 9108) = -0.06 mag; 12.1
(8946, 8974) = -0.05 mag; 11.8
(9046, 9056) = -0.07 mag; 12.2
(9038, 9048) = -0.04 mag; 11.9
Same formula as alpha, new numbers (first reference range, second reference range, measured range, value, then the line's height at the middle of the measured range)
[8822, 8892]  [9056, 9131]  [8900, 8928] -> -0.12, 11.4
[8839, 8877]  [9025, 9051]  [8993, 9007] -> 0.02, 11.9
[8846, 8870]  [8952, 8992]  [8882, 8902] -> -0.04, 11.3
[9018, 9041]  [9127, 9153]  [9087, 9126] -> -0.02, 11.8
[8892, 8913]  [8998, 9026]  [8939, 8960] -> 0.05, 12.3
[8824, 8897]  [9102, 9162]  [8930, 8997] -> -0.04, 11.4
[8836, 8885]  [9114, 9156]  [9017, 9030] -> -0.10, 11.4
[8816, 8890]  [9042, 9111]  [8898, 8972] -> -0.05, 11.6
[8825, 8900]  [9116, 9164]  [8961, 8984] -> -0.06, 11.4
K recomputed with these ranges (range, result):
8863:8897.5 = 12.9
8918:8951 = 13.8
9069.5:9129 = 13.4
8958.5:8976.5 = 13.3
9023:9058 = 13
